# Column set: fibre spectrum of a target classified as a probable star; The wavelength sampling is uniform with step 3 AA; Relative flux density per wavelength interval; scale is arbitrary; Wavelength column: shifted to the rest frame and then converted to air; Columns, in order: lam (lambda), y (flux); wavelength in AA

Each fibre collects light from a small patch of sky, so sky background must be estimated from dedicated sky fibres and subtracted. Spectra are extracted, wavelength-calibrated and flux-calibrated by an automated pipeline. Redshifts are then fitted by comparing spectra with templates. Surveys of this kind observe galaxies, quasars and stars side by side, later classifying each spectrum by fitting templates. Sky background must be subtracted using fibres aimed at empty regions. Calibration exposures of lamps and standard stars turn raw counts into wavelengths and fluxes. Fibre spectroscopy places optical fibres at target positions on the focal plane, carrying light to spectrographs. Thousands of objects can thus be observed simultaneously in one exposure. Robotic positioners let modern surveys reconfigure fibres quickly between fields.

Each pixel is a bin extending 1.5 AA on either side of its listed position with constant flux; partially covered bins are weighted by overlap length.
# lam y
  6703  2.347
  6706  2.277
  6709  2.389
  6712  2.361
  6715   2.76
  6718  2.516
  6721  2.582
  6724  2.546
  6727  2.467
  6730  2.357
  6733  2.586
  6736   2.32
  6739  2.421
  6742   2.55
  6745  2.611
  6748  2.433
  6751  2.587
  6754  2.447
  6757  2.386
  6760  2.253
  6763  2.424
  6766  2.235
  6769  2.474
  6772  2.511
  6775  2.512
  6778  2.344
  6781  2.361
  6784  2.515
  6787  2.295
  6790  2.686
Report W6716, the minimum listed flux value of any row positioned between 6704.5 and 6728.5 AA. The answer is 2.277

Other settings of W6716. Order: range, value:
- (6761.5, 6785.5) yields 2.235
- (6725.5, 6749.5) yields 2.32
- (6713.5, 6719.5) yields 2.516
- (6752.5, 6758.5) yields 2.386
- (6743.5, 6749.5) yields 2.433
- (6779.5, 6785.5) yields 2.361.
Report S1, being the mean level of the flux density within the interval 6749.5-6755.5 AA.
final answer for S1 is 2.52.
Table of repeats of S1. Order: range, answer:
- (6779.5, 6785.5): 2.44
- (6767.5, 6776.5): 2.5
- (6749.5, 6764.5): 2.42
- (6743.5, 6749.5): 2.52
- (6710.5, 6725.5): 2.55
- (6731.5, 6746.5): 2.5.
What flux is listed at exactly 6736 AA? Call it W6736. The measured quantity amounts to 2.32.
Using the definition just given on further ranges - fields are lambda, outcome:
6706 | 2.277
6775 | 2.512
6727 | 2.467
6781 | 2.361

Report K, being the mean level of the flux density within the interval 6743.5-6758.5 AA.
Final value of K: 2.49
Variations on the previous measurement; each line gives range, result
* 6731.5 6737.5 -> 2.45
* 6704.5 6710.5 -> 2.33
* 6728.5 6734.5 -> 2.47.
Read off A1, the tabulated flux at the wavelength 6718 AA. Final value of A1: 2.516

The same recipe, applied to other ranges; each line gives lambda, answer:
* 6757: 2.386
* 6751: 2.587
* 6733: 2.586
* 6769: 2.474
